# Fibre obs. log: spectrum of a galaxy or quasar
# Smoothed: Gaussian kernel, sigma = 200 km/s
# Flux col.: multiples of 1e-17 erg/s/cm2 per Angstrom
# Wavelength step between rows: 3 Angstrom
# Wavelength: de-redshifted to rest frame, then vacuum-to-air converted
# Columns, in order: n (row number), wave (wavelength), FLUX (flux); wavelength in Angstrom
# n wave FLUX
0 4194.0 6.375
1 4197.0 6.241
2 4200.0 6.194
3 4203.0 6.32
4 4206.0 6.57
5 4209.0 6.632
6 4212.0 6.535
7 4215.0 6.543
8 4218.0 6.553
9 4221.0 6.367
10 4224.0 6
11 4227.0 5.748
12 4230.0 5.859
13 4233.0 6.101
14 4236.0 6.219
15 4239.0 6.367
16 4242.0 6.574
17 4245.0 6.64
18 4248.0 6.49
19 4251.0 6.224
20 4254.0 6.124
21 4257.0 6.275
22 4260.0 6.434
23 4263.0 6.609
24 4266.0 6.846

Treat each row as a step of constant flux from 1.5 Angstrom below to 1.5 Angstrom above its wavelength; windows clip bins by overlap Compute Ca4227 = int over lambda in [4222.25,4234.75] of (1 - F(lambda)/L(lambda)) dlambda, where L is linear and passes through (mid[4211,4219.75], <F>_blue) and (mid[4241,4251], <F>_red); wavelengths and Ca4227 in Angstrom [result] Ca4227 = 1.1 Angstrom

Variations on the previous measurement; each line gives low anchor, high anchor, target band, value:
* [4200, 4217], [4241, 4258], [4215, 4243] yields 1.0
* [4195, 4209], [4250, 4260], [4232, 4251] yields -0.4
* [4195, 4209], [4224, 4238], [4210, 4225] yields -0.6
